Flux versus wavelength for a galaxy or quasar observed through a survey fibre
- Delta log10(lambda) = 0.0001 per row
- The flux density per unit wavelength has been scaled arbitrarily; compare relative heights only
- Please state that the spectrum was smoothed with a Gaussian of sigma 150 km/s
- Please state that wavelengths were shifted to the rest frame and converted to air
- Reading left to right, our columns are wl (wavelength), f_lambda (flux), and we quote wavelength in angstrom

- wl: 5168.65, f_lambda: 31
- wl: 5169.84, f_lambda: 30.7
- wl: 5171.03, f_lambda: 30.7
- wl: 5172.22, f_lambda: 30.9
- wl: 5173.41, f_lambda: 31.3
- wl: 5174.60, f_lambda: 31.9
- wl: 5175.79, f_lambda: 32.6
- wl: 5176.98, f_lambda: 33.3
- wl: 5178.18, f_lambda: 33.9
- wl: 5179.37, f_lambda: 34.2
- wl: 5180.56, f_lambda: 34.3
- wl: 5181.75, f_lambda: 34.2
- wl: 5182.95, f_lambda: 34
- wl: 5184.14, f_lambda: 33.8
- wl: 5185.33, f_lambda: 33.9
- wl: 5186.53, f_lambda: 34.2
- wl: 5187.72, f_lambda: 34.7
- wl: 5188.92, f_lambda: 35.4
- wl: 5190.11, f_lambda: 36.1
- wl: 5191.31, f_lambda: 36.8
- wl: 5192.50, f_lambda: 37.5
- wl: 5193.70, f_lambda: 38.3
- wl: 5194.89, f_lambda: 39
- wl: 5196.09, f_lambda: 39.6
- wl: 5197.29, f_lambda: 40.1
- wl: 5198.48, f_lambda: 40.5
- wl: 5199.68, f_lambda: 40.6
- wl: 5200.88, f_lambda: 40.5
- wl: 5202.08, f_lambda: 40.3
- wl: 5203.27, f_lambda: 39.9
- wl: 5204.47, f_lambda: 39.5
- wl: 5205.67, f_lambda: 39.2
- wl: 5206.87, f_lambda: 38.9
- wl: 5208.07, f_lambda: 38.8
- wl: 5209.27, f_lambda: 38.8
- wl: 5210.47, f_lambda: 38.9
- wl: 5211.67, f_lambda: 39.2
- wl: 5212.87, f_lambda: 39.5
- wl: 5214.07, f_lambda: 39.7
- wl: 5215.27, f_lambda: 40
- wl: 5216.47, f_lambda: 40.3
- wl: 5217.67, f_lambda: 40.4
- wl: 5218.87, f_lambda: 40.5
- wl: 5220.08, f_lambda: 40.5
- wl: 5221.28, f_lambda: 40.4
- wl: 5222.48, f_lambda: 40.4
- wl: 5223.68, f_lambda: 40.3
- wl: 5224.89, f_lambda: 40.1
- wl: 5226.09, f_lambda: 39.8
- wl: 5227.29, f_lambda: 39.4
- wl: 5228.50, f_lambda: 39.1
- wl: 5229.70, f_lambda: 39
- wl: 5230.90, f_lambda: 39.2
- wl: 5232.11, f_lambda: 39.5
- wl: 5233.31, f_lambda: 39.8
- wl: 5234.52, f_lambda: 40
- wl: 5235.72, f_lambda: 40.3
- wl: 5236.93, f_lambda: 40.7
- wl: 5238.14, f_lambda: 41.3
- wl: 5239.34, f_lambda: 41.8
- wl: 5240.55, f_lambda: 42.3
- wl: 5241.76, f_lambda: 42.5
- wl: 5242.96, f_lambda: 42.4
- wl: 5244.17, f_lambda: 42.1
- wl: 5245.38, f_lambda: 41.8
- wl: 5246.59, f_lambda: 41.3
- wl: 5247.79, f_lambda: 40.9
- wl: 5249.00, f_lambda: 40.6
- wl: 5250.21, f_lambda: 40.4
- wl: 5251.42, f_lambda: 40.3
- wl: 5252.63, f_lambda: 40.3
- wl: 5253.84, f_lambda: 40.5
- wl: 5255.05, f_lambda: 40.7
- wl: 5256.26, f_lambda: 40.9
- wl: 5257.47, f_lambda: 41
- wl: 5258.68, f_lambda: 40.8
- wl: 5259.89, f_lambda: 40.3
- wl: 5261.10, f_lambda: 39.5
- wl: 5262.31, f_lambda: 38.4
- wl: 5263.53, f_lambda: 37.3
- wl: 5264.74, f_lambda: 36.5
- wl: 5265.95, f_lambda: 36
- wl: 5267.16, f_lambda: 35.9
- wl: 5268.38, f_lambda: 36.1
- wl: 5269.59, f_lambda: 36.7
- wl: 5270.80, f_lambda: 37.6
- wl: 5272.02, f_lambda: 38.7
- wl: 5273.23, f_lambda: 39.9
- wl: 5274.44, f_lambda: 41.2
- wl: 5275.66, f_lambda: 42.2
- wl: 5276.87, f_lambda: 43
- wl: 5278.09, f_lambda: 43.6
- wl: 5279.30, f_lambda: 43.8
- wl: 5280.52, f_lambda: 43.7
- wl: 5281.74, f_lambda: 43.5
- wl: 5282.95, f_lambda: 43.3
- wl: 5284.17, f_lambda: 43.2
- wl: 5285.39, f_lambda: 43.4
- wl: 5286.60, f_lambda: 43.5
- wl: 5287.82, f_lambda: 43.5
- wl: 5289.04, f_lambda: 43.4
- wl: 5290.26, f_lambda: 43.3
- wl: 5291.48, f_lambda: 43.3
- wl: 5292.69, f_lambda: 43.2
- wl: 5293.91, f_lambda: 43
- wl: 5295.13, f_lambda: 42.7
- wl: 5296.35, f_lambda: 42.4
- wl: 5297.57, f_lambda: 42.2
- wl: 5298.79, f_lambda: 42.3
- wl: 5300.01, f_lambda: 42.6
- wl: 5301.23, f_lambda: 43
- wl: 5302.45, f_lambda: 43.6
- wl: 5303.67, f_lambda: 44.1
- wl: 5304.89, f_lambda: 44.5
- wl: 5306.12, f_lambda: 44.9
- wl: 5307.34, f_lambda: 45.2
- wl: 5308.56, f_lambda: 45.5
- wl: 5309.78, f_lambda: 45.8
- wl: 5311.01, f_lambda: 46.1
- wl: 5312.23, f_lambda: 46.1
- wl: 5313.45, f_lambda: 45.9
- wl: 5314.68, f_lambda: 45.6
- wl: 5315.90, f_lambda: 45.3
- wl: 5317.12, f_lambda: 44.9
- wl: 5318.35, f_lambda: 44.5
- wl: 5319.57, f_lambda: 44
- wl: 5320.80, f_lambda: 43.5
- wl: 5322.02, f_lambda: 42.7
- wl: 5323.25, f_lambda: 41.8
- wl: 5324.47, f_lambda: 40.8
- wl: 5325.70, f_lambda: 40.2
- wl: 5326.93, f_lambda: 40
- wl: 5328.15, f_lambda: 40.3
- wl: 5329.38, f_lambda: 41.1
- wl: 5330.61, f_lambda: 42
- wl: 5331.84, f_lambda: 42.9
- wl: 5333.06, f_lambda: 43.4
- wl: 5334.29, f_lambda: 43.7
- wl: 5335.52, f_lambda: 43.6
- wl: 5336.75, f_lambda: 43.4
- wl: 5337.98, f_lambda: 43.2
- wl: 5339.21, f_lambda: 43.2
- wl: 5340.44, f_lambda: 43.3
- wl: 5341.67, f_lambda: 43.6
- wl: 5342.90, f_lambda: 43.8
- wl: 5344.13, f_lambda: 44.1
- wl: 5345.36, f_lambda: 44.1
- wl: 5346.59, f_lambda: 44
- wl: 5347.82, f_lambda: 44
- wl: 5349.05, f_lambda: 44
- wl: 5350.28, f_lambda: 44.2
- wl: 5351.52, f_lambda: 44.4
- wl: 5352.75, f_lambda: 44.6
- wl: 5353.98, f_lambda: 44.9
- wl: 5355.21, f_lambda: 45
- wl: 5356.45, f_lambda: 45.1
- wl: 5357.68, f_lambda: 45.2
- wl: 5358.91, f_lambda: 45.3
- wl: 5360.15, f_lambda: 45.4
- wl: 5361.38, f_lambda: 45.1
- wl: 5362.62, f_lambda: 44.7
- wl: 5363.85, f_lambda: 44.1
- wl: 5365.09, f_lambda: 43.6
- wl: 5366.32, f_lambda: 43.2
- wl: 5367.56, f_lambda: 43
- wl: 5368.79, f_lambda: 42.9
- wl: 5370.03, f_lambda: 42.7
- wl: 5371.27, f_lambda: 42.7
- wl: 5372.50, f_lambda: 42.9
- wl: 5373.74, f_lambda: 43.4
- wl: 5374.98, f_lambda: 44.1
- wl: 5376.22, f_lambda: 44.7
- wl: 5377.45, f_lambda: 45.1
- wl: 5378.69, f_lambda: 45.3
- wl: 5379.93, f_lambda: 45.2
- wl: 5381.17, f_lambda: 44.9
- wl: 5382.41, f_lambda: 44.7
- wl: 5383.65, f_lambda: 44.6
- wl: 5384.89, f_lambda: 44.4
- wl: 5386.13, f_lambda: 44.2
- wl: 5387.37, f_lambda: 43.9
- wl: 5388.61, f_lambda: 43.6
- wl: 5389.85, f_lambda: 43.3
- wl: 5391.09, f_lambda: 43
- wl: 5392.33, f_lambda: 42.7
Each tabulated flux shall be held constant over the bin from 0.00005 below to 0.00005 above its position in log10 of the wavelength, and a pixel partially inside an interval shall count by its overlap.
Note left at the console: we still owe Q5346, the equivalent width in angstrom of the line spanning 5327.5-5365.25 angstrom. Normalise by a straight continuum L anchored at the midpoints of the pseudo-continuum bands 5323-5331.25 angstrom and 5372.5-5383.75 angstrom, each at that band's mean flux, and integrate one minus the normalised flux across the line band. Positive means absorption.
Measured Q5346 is -1.4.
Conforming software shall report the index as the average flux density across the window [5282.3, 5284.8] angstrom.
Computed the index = 43.3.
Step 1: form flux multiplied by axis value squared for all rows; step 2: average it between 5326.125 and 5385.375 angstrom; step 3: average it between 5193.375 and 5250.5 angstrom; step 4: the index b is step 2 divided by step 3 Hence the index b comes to 1.15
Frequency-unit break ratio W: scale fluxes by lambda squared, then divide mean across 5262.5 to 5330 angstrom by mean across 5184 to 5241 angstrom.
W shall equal 1.12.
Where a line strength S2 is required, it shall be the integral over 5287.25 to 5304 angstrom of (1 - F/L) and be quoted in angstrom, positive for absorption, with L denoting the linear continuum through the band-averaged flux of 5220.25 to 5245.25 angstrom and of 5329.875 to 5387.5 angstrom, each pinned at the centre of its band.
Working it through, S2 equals -0.3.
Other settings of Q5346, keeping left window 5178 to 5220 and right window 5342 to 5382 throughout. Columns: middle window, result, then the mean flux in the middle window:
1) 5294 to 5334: -1.0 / 43.4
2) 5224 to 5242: -0.5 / 40.3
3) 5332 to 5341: 0.0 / 43.4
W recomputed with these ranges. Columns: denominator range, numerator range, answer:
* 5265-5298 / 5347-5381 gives 1.10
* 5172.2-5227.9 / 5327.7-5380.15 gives 1.23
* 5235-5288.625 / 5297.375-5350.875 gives 1.09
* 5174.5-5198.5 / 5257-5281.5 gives 1.15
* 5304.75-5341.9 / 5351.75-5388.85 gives 1.04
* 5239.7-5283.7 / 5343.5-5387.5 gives 1.14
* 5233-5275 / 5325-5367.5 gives 1.13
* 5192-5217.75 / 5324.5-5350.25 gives 1.14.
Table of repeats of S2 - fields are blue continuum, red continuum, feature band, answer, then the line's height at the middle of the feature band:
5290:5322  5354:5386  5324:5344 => 0.8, 44.2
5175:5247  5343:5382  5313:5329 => -0.1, 42.7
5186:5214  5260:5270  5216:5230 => -0.7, 38.1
